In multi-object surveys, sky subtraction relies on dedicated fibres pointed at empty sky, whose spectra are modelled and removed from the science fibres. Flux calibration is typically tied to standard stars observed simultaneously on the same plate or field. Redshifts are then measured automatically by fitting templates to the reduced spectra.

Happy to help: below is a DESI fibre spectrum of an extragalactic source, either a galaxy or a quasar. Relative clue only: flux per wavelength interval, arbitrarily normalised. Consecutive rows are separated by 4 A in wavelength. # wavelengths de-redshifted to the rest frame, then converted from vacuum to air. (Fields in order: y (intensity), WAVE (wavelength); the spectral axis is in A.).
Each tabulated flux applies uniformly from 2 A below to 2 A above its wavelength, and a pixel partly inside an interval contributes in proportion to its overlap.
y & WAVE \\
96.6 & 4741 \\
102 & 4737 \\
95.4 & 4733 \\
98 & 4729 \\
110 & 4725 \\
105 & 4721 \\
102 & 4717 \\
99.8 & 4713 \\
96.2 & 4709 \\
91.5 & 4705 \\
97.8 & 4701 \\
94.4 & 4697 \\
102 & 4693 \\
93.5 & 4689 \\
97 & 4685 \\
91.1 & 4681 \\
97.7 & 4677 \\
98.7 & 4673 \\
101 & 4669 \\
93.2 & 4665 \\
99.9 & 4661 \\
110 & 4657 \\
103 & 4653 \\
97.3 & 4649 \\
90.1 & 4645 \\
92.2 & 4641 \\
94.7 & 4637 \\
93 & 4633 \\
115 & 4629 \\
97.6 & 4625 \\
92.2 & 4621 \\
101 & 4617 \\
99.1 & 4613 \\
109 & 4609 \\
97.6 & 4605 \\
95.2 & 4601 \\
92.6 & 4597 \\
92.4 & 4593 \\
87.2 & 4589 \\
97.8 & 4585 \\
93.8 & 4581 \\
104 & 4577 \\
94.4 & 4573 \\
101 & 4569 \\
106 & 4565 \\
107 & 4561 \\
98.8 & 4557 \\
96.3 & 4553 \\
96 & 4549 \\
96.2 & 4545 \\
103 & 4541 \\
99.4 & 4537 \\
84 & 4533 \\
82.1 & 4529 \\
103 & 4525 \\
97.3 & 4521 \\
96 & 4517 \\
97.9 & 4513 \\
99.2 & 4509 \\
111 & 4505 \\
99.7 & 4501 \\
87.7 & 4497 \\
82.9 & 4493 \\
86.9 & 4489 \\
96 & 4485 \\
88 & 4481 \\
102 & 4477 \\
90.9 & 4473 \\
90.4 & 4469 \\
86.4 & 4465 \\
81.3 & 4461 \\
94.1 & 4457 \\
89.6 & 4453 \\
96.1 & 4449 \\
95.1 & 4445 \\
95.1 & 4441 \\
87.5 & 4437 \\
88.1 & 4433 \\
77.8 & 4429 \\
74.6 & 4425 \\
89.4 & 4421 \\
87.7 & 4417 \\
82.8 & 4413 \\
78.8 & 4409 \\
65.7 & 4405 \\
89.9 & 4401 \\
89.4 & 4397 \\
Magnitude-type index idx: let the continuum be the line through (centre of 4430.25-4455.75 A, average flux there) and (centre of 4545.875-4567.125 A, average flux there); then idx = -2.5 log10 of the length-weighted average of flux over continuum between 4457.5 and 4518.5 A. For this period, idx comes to 0.02 mag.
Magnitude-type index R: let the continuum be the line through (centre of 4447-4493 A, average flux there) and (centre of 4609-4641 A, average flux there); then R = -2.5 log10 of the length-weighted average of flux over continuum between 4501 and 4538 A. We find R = -0.04 mag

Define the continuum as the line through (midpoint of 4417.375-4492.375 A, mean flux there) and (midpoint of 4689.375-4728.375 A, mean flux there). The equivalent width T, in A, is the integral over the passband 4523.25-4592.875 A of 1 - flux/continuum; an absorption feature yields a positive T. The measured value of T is -2.6 A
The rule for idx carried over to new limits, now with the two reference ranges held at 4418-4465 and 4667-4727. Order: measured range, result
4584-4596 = 0.024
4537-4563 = -0.080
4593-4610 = -0.030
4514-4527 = -0.085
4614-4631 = -0.065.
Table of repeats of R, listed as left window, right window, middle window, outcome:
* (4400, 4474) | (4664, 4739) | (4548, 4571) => -0.10 mag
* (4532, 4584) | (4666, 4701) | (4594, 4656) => 0.00 mag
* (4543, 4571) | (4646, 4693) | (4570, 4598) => 0.05 mag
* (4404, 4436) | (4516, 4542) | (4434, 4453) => -0.11 mag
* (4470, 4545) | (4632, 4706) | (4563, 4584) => -0.05 mag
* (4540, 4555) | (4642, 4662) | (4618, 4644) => 0.02 mag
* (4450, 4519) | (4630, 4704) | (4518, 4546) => -0.01 mag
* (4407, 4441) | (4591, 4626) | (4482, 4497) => 0.00 mag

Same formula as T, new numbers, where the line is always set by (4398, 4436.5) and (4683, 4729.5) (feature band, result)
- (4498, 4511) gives -2.2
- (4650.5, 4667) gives -0.9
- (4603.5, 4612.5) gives -0.9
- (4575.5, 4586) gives -0.8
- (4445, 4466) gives -1.5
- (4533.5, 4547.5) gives -1.3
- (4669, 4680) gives -0.1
